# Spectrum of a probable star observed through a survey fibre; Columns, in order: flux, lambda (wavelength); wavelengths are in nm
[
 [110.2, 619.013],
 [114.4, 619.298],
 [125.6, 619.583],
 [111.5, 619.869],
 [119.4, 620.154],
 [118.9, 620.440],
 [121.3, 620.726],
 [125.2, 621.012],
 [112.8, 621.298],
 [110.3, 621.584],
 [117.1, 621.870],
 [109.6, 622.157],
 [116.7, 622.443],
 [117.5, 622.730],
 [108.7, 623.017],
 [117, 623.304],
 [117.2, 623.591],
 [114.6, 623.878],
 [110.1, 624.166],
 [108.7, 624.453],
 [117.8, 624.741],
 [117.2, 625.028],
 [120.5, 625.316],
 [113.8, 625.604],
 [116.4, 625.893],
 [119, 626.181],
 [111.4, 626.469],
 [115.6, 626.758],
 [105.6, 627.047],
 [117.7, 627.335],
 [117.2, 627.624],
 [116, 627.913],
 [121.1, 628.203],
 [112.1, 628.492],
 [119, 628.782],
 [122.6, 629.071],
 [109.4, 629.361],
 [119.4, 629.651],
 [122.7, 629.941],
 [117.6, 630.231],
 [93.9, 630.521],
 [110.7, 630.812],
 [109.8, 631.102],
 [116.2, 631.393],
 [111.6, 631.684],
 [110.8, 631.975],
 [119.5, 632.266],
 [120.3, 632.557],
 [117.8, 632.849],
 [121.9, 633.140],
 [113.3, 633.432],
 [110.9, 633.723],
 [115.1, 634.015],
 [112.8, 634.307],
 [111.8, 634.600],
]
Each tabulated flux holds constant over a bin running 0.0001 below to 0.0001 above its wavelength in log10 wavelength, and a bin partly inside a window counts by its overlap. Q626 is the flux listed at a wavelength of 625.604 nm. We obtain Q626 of 113.8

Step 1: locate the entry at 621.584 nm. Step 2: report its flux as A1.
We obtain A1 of 110.3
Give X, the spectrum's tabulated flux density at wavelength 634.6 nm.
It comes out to 111.8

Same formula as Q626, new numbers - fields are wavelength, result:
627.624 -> 117.2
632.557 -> 120.3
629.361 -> 109.4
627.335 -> 117.7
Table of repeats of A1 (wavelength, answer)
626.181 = 119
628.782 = 119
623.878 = 114.6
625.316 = 120.5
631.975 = 110.8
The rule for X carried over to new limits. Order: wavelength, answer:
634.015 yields 115.1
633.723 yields 110.9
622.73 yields 117.5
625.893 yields 116.4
